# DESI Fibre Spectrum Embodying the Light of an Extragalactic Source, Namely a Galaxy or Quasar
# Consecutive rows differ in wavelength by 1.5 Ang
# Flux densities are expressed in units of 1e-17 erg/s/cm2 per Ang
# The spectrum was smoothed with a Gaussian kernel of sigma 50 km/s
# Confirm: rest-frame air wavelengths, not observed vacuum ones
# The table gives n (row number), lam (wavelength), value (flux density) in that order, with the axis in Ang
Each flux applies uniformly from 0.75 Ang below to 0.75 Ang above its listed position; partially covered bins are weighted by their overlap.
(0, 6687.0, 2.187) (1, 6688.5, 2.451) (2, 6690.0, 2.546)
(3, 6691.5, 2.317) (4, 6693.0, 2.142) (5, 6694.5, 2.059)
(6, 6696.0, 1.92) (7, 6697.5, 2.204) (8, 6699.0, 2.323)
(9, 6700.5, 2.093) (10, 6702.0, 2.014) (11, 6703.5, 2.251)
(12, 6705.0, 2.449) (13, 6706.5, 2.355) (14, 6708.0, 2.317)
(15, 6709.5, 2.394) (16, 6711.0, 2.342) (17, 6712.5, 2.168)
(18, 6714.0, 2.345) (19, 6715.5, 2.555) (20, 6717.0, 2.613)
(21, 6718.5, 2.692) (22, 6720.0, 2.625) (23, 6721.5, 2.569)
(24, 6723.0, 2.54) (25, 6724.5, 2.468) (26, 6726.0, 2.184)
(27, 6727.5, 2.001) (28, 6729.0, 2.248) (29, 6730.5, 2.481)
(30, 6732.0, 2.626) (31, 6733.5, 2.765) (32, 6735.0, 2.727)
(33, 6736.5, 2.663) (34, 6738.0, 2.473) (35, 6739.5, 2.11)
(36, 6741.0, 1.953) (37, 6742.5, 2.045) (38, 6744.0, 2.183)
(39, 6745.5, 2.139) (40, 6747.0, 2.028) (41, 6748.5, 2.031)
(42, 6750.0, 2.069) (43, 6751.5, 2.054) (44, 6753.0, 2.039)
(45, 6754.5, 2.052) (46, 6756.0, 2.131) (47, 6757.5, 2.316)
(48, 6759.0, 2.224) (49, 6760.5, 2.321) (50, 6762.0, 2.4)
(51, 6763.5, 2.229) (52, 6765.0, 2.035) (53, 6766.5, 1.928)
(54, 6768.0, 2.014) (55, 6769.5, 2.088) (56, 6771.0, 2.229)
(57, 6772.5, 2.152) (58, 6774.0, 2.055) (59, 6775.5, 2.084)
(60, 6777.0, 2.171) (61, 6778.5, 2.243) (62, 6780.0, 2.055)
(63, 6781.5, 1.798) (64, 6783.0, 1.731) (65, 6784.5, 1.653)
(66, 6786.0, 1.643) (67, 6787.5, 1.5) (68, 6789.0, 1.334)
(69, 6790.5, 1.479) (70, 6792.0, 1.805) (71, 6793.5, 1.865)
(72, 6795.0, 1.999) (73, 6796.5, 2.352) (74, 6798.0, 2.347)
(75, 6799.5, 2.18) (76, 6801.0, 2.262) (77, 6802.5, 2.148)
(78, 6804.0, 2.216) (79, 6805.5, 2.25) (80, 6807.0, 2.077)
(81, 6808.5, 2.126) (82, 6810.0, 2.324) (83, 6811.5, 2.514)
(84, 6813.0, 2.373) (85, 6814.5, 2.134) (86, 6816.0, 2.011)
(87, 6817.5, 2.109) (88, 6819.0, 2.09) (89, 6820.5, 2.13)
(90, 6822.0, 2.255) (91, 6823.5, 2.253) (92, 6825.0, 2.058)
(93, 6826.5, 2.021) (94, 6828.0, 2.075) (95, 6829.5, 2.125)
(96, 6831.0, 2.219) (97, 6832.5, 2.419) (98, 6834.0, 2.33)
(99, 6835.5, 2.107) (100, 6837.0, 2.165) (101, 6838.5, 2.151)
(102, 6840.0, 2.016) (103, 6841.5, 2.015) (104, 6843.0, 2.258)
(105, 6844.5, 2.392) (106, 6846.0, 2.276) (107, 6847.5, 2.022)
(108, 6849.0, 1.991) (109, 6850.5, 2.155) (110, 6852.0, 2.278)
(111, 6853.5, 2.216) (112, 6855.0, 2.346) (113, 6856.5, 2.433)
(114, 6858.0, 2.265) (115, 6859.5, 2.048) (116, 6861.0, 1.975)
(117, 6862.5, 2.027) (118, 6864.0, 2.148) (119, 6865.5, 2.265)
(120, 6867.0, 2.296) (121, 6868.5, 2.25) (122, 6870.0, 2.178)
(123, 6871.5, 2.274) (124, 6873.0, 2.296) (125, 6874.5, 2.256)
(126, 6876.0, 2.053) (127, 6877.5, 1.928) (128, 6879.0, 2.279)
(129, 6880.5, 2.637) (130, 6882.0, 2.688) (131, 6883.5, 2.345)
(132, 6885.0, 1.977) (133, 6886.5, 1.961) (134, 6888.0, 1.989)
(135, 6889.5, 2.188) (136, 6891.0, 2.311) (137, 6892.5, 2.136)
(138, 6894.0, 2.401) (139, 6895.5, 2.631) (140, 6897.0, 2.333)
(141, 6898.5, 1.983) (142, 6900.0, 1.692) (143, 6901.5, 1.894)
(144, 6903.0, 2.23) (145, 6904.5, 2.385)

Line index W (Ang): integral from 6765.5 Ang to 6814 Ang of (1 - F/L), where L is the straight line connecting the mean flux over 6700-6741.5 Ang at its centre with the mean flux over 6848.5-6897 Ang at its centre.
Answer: 6.0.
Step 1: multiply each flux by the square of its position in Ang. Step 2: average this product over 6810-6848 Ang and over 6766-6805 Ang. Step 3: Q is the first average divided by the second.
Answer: 1.12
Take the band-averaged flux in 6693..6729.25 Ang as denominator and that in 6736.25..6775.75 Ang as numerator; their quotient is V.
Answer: 0.9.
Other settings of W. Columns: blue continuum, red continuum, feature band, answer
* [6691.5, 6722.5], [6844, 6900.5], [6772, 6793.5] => 4.1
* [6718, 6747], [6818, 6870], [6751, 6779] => 2.1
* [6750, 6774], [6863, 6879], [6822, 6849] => 0.1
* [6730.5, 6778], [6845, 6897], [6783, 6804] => 3.0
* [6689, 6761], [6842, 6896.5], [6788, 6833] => 2.8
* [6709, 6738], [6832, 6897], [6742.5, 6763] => 2.3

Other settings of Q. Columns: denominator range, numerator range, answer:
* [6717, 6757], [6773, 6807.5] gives 0.87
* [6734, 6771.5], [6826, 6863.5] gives 1.02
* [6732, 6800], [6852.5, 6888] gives 1.10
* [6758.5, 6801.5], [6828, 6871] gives 1.12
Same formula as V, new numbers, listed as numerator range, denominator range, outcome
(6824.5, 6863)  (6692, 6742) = 0.92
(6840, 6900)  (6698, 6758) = 0.96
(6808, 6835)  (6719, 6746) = 0.92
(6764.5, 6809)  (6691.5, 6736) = 0.84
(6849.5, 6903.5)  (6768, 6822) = 1.08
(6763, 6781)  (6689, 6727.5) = 0.90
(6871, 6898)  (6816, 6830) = 1.07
